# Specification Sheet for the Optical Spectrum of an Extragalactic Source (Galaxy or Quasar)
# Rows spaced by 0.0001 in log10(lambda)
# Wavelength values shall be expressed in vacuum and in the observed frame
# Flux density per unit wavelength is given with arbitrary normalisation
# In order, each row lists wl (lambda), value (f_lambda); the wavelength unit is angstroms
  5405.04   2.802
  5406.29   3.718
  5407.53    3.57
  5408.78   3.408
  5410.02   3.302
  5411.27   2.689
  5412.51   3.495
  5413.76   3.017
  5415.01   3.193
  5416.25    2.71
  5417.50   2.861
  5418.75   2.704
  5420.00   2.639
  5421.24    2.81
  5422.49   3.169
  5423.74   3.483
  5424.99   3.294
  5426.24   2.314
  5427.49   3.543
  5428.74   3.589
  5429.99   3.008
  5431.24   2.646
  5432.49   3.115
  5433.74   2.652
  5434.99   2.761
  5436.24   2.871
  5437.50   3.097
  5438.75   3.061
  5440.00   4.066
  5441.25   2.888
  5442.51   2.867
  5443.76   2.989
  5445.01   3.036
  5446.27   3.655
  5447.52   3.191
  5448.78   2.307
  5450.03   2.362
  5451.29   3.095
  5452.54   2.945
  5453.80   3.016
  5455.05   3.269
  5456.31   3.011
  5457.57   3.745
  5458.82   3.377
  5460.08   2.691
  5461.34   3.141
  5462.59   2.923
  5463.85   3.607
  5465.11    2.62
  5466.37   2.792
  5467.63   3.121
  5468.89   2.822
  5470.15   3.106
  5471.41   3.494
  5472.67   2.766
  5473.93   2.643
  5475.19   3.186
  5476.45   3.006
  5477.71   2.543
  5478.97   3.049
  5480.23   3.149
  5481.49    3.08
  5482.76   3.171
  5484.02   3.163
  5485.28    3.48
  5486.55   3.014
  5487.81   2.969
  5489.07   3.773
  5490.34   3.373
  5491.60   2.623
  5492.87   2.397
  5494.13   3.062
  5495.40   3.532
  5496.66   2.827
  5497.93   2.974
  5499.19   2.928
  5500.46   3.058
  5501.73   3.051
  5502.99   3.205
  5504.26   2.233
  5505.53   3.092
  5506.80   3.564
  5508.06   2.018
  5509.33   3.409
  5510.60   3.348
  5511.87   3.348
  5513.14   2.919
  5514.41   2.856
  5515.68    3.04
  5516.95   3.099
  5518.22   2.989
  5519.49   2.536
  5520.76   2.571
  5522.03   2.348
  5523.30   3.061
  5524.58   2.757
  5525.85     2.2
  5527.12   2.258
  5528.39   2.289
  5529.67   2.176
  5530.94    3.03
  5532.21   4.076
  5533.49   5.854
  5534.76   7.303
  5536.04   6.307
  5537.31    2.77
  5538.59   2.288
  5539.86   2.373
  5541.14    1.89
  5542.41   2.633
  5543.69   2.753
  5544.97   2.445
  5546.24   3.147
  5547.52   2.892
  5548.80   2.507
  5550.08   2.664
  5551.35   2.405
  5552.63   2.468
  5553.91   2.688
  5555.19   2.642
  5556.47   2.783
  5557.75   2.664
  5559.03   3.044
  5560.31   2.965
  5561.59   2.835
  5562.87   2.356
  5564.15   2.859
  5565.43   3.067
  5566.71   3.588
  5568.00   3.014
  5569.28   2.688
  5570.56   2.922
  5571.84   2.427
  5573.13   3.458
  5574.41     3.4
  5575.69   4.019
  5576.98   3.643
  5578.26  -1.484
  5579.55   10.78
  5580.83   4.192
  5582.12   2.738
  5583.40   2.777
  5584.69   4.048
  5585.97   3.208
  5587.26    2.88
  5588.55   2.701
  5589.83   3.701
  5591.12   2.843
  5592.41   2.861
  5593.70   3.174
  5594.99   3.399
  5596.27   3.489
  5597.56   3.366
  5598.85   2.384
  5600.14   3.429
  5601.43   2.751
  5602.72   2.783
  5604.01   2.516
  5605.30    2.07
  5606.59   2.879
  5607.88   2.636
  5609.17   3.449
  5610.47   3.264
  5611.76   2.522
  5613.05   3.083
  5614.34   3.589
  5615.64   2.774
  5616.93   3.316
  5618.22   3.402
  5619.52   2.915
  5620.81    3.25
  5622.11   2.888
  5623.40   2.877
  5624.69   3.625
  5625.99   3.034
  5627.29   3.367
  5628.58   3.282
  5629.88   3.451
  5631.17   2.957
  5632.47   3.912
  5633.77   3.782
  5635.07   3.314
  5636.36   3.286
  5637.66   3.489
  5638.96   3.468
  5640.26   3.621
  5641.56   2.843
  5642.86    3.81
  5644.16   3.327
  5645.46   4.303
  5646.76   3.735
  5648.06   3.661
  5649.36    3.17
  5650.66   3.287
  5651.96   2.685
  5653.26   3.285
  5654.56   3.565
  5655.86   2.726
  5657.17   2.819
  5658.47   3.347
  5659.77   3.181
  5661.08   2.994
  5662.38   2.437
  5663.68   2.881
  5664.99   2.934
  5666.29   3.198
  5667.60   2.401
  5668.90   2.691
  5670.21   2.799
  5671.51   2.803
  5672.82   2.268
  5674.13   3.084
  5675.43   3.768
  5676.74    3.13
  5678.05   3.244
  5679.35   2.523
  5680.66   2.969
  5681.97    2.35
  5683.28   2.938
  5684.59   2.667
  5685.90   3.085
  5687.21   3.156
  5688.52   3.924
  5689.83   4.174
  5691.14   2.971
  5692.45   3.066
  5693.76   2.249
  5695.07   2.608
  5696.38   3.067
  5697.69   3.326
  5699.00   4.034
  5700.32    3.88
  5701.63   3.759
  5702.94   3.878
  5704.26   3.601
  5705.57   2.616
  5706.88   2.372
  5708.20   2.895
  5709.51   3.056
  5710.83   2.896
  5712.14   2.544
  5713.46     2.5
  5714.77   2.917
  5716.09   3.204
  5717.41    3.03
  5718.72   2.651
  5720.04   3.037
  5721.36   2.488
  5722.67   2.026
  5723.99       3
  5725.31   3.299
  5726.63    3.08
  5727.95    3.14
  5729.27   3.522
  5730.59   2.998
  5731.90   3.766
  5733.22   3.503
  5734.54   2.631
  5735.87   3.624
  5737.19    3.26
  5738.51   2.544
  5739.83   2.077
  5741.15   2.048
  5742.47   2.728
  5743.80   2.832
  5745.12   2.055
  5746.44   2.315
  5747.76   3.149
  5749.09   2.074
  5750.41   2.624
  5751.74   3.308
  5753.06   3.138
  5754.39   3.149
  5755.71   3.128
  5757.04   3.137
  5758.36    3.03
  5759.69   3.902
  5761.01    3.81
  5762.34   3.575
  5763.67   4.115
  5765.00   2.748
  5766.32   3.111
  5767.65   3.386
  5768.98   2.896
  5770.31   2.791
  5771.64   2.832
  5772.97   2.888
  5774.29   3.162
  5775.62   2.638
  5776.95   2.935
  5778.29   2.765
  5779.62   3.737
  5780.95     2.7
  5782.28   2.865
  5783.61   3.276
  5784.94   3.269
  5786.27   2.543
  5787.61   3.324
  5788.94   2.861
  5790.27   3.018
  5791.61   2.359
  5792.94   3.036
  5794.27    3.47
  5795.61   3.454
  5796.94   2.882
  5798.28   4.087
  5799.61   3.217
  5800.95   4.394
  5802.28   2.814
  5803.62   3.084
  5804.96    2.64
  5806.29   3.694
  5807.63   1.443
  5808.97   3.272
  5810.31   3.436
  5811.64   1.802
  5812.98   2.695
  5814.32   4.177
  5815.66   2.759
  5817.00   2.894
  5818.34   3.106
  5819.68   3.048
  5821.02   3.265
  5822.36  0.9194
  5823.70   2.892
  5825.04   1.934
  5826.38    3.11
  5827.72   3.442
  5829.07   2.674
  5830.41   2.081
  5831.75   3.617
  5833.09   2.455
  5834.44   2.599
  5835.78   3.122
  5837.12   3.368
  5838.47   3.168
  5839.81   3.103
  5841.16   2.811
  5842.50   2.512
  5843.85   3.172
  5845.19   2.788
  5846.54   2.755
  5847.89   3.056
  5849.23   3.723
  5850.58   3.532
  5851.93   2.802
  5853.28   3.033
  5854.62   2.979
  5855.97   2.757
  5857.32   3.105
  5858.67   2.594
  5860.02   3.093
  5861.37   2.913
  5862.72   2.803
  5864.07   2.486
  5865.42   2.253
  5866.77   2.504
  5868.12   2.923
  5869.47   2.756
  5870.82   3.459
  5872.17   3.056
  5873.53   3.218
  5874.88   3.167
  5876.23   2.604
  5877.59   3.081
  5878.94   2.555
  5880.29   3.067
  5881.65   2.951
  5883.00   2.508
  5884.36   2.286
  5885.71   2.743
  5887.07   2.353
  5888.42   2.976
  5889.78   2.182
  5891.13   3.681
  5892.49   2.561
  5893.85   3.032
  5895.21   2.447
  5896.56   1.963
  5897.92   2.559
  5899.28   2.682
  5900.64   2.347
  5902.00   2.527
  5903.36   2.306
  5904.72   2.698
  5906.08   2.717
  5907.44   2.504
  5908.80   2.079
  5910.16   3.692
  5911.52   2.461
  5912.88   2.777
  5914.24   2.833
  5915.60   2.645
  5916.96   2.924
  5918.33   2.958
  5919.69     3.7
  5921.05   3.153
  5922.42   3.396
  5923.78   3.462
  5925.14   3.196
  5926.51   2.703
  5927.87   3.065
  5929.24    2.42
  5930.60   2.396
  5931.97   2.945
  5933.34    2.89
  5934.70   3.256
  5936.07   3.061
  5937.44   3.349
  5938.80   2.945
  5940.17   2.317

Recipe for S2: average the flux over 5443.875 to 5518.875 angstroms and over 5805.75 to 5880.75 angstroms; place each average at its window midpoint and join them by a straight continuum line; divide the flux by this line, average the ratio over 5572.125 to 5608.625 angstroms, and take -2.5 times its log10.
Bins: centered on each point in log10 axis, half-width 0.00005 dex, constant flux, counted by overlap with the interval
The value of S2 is -0.08 mag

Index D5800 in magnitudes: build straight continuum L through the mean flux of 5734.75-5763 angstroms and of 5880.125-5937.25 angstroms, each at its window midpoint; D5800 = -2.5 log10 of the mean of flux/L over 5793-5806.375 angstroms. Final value -0.16 mag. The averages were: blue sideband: 2.92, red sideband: 2.79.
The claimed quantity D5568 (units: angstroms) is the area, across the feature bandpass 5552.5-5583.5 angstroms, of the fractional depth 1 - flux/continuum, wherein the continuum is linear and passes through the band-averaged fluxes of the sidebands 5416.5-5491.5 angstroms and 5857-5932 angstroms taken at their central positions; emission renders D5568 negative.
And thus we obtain -1.9 angstroms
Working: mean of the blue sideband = 3.05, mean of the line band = 3.16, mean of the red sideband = 2.79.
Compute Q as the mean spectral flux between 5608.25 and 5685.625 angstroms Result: 3.15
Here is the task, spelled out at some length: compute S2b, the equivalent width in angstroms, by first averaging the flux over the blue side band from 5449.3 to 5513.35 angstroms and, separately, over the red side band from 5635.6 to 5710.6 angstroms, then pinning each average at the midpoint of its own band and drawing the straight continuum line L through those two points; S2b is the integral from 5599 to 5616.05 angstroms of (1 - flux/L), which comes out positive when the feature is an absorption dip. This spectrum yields 1.2 angstroms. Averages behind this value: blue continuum 3.04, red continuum 3.15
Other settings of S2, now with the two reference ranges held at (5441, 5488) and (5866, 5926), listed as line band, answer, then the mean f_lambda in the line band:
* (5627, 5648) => -0.19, 3.5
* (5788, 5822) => -0.07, 3.06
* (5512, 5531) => 0.12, 2.68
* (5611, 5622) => -0.05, 3.1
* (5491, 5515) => 0.02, 2.97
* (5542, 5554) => 0.13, 2.66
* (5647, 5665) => -0.06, 3.09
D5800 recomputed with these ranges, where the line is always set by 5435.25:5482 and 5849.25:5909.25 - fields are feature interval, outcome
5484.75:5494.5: -0.02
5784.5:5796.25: -0.08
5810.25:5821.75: -0.07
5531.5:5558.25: -0.08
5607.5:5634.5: -0.10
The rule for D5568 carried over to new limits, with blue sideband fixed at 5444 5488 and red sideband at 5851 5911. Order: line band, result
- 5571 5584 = -2.7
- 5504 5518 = 0.0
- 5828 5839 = -0.5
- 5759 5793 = -3.3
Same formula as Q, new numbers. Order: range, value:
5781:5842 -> 2.96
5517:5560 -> 3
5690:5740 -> 3.05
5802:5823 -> 2.82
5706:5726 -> 2.79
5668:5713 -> 3.06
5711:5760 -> 2.9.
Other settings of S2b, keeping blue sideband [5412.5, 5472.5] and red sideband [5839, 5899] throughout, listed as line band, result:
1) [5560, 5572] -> 0.4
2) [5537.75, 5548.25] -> 1.5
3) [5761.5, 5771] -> -1.2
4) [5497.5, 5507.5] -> 0.0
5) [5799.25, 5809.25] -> -0.7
